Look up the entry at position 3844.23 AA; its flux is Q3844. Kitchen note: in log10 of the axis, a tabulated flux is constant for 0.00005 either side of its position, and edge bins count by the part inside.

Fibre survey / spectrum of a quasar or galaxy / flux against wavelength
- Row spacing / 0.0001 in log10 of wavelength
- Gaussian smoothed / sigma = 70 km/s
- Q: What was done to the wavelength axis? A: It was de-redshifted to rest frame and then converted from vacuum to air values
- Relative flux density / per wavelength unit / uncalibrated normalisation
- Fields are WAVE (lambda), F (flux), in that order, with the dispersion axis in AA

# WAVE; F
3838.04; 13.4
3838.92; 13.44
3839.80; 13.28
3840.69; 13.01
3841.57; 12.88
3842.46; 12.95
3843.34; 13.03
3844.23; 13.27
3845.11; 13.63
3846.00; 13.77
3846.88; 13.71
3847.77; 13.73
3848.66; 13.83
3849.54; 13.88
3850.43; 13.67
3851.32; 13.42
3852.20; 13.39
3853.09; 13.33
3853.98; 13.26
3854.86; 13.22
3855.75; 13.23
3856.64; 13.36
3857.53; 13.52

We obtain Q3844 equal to 13.27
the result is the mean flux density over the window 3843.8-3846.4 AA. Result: 13.6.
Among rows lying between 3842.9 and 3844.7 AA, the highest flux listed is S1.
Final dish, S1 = 13.27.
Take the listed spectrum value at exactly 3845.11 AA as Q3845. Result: 13.63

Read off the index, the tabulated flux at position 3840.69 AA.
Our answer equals 13.01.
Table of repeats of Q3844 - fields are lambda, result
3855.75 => 13.23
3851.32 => 13.42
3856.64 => 13.36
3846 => 13.77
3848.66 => 13.83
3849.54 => 13.88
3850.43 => 13.67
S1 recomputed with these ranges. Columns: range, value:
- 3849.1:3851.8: 13.88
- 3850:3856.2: 13.67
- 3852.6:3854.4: 13.33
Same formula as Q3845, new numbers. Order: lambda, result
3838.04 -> 13.4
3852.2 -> 13.39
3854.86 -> 13.22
